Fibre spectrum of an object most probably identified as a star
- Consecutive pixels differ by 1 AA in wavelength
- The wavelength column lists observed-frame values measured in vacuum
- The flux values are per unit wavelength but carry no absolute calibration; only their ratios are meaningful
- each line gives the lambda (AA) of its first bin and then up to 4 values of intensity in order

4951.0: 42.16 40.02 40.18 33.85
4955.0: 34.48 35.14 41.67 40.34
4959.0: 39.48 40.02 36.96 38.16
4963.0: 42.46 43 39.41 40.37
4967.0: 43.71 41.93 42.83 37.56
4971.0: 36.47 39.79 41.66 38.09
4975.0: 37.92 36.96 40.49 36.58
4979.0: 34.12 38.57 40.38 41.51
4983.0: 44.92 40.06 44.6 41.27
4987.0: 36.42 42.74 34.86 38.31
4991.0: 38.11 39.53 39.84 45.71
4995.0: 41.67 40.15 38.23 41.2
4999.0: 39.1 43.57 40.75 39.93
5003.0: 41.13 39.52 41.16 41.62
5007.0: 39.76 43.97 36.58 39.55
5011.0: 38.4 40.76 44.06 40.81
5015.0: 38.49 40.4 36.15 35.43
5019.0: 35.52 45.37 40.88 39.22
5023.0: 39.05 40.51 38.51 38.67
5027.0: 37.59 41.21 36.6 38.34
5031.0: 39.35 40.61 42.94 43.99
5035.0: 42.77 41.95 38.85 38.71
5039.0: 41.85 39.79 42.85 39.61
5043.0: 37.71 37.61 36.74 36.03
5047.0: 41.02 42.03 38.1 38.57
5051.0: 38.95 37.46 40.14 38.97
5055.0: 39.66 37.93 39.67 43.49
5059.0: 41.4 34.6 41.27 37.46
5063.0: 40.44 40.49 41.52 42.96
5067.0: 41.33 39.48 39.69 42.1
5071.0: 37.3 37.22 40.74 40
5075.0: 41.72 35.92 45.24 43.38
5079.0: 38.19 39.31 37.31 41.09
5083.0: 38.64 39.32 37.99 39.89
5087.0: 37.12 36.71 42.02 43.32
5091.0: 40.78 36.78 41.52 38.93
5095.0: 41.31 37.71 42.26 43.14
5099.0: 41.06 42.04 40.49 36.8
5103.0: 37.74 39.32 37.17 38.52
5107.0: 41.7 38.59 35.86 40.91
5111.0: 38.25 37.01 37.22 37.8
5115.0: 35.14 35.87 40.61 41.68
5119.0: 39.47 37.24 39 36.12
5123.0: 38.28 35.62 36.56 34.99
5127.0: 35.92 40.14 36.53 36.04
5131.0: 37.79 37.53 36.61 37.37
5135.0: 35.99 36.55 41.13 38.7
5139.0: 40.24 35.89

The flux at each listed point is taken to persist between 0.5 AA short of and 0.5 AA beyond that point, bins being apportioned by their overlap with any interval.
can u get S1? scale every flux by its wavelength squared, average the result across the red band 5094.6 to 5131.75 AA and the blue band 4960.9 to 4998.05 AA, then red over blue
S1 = 1.01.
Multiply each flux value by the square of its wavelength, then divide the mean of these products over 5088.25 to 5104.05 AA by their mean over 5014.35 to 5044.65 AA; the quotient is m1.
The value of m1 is 1.04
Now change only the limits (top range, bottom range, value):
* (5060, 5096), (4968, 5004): 1.04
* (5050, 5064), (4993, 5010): 0.99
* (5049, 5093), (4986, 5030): 1.02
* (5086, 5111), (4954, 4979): 1.07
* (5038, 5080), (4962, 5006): 1.02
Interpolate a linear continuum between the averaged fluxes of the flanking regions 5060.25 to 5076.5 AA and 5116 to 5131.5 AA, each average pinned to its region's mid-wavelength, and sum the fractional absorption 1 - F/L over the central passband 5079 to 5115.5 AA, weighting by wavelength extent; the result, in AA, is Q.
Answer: -0.4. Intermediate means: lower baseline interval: 39.9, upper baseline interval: 37.7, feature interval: 39.2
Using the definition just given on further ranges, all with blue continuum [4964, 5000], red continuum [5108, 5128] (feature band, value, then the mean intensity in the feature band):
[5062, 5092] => -1.3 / 39.9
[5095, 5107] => -0.6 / 39.8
